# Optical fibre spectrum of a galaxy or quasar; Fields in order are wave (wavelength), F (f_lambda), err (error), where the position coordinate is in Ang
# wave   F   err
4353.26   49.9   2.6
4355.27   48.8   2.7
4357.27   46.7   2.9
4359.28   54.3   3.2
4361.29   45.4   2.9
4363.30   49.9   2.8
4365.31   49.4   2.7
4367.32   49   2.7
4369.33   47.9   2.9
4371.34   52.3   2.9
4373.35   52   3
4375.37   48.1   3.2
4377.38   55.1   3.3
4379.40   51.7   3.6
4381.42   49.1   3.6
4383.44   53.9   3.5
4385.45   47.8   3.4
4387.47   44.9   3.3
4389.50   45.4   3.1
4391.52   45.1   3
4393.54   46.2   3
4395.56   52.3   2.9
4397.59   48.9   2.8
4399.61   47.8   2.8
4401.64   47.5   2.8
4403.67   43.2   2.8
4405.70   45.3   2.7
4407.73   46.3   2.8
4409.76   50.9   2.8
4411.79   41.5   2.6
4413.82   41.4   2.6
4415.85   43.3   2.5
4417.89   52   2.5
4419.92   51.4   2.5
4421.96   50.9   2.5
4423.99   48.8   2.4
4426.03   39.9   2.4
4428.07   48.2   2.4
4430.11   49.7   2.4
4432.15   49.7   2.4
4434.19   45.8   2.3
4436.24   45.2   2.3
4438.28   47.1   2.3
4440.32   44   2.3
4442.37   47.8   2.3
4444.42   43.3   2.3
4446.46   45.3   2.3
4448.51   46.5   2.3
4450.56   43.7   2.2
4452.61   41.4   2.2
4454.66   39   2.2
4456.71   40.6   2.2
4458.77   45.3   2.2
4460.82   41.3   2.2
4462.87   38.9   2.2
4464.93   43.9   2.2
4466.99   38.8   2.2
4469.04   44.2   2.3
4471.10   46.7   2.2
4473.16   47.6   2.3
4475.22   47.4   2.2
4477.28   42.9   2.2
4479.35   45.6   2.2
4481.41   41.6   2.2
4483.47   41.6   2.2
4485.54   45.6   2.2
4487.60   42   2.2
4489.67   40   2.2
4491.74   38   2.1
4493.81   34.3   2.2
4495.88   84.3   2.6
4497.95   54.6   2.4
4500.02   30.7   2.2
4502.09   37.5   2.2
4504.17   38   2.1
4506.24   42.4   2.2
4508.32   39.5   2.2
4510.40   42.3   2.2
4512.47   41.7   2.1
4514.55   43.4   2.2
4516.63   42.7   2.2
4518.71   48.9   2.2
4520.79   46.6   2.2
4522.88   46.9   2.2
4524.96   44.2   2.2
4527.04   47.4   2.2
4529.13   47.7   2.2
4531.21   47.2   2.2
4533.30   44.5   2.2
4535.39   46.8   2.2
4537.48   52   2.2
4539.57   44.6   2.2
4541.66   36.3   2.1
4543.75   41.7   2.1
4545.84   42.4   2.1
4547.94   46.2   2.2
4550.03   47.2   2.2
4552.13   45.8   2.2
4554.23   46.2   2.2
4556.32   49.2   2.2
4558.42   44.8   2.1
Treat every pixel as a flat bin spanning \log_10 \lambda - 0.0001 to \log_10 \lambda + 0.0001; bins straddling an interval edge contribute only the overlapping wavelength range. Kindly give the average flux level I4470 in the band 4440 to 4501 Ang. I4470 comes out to 44.2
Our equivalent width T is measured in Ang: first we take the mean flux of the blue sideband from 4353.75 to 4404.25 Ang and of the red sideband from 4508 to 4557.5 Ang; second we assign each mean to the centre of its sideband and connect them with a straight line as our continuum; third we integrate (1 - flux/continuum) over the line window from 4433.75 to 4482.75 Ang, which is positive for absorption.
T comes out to 3.3 Ang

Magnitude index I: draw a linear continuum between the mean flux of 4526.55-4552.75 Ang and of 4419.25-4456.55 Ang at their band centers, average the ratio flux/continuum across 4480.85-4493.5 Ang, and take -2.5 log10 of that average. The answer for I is 0.11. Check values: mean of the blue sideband 45.8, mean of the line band 41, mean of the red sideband 45.3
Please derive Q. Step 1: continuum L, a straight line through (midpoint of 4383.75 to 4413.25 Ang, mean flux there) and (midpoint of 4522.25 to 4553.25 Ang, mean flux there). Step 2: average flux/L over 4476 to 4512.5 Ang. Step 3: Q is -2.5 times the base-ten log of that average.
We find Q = 0.055 mag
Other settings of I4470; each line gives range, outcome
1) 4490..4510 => 44.1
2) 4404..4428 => 46.5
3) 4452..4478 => 43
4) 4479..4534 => 44.4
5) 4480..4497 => 46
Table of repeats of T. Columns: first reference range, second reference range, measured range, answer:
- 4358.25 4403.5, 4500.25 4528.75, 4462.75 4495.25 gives 1.12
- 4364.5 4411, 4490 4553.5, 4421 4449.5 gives 0.44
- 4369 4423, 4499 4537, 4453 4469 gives 1.52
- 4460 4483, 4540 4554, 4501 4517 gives 0.98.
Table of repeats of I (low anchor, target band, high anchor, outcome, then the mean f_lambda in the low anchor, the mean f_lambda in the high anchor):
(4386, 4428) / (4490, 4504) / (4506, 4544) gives -0.01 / 46.7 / 44.7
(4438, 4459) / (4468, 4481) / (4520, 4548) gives -0.03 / 43.8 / 45.3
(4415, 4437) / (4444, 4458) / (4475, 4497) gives 0.10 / 47.8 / 45.7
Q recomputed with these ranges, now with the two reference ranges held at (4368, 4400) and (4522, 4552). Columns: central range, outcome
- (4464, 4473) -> 0.08 mag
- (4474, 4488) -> 0.07 mag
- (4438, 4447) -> 0.06 mag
